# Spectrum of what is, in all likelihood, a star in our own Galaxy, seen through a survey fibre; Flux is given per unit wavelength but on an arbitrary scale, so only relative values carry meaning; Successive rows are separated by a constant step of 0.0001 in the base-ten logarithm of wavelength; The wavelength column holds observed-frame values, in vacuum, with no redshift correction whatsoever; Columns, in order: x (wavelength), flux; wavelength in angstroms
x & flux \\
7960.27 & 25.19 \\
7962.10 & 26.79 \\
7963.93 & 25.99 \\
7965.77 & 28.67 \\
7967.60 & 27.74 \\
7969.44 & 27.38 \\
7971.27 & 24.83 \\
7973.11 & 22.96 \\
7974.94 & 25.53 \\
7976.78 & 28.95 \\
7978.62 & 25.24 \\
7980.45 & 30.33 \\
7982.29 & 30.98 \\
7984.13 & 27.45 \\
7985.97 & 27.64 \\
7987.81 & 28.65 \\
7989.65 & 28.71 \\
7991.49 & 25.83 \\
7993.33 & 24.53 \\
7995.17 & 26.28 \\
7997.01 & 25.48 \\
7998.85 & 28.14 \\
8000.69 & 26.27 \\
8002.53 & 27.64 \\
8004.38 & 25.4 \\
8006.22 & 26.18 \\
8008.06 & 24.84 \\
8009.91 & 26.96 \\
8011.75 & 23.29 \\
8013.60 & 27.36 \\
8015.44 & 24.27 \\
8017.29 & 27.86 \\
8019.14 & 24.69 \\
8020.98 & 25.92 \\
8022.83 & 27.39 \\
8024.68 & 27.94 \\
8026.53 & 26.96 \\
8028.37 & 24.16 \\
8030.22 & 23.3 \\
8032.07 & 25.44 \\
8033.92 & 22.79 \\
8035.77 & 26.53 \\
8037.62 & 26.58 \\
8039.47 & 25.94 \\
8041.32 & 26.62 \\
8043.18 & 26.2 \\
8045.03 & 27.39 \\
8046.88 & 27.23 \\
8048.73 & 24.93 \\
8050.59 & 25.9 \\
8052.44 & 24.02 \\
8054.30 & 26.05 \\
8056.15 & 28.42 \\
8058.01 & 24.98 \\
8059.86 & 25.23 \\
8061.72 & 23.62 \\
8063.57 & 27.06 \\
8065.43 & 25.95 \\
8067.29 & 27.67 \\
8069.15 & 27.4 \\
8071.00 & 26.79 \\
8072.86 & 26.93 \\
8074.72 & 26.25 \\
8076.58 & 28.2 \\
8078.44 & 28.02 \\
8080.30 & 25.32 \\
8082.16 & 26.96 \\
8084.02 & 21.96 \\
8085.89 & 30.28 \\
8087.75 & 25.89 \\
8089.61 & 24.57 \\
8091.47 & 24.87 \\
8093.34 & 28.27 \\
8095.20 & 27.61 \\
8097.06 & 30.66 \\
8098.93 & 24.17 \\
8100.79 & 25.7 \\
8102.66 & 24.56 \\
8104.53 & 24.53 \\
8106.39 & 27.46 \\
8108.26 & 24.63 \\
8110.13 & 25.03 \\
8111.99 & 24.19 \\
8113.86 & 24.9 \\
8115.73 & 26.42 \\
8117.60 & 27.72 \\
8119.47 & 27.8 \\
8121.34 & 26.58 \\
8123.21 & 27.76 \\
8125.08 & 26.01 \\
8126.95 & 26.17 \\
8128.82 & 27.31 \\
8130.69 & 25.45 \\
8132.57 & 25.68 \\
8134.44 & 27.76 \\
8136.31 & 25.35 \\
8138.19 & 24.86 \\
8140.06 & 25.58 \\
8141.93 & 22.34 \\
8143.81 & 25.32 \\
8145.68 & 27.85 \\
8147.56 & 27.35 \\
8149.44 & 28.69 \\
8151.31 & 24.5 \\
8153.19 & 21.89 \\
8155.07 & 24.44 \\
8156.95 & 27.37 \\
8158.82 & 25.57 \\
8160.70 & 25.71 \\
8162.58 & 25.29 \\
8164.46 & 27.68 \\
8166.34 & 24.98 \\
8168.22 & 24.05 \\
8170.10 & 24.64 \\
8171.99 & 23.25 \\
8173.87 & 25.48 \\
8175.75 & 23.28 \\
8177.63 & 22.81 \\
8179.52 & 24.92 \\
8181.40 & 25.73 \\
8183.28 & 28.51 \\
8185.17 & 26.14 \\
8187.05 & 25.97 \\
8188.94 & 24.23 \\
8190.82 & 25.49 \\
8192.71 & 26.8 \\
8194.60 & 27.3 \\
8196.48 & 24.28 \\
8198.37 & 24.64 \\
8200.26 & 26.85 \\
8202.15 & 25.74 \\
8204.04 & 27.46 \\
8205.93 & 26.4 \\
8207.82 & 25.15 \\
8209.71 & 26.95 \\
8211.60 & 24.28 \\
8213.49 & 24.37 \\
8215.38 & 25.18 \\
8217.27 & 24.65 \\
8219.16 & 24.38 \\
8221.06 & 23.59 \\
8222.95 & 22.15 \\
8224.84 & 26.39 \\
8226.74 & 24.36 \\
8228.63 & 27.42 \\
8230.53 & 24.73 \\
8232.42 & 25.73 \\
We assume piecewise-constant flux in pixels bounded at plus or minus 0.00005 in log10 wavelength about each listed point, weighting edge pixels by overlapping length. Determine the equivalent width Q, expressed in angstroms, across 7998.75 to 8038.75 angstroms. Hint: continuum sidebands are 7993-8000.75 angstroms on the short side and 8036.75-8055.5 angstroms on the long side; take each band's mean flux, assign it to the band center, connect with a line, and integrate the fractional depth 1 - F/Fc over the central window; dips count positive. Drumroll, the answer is 0.5 angstroms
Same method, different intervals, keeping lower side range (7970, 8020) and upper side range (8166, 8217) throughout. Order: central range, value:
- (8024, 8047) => 0.38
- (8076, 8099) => -0.68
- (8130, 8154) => 0.05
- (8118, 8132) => -0.53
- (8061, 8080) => -0.50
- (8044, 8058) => 0.01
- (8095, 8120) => -0.16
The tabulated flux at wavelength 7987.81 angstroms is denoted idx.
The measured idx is 28.65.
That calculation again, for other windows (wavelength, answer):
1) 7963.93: 25.99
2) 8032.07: 25.44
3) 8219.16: 24.38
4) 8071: 26.79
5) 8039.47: 25.94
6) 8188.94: 24.23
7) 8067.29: 27.67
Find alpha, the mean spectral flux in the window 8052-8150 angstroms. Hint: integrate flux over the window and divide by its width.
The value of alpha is 26.2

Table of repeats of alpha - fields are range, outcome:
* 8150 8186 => 25.1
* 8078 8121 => 26.1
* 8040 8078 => 26.4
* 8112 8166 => 26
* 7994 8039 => 25.9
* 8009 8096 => 26.1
